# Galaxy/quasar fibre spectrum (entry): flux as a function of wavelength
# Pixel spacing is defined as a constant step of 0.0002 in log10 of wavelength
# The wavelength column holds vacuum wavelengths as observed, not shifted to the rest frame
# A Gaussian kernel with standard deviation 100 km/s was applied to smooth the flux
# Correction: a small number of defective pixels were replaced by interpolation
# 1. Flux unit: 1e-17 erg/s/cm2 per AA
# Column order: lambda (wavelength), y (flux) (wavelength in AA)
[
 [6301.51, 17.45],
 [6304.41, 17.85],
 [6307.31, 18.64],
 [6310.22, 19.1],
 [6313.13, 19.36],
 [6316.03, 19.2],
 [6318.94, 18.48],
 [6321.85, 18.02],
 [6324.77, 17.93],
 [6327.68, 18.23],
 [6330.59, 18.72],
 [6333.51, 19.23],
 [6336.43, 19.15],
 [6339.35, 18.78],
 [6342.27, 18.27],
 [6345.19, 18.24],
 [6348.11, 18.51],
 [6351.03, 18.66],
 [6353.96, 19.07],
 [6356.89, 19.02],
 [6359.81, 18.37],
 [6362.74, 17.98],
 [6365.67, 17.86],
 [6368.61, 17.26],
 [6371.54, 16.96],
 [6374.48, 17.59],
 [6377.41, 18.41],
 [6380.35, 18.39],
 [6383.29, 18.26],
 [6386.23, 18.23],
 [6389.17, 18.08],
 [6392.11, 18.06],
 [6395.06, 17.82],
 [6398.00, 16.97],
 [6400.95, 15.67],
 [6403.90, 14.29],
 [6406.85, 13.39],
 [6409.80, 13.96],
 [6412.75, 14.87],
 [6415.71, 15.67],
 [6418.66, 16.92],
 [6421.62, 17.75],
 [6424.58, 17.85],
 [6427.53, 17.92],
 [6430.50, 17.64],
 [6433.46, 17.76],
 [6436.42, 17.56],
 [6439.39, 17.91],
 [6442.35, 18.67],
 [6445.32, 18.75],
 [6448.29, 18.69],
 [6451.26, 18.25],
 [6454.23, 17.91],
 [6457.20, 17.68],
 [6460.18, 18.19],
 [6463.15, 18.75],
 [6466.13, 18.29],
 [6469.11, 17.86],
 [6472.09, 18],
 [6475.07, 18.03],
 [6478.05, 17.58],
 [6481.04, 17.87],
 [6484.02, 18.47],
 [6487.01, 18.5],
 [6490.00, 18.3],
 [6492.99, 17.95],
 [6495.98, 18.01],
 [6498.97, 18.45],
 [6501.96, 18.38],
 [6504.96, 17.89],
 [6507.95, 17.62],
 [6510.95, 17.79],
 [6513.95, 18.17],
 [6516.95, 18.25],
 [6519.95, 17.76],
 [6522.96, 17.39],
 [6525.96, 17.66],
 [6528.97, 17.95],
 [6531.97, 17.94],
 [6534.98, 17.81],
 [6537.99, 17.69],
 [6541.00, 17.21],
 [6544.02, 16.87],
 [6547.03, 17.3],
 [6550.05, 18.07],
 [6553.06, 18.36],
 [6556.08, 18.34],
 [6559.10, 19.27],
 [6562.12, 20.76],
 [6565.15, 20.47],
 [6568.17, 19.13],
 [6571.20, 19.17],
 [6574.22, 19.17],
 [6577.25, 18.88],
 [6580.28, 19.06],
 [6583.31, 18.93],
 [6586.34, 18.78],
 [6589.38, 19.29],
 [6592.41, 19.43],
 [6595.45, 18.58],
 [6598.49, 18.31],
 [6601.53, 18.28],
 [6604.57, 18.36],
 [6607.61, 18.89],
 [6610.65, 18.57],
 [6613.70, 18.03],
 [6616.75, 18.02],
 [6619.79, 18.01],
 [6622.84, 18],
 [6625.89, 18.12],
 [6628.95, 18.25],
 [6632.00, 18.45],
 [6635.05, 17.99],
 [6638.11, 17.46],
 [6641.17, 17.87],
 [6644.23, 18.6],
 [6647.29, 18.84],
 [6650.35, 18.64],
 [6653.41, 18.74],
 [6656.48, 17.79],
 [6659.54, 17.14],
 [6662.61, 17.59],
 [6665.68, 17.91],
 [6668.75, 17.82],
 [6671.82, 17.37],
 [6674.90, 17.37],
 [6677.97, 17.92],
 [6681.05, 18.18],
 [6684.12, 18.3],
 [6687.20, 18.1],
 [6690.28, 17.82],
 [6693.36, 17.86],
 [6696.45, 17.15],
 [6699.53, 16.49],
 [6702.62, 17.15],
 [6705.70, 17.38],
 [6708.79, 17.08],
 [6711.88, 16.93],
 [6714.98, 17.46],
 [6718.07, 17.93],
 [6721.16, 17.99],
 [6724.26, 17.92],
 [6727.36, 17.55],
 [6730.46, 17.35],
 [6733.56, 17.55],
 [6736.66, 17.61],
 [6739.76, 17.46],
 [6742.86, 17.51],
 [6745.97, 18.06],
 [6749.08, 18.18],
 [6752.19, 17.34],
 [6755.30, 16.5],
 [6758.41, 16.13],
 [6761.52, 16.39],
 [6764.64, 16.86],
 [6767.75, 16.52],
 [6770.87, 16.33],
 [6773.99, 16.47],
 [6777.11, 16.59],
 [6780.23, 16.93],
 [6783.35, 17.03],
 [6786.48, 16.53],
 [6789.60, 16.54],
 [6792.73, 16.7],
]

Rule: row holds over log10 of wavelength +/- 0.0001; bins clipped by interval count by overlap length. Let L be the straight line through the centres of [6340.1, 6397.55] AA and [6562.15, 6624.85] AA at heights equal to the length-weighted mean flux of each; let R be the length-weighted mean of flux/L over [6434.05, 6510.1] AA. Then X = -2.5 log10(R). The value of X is 0.019 mag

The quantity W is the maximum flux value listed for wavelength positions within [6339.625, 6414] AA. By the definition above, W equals 19.07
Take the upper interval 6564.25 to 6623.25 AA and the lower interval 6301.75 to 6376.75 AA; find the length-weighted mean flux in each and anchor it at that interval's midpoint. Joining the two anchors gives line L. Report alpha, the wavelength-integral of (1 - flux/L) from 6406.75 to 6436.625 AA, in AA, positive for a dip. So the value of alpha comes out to 3.1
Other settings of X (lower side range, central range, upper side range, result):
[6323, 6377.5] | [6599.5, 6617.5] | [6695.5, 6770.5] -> -0.046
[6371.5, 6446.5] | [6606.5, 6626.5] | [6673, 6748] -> -0.048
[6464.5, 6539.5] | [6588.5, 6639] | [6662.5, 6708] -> -0.036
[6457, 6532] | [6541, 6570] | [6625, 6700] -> -0.039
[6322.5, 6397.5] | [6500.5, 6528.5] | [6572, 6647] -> 0.031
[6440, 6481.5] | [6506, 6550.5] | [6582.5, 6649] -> 0.035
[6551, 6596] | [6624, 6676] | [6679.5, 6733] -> 0.015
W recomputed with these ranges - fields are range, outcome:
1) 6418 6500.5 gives 18.75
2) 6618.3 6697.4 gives 18.84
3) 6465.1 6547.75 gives 18.5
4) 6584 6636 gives 19.43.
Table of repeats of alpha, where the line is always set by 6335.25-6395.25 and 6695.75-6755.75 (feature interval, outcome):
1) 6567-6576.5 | -0.72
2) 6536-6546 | 0.32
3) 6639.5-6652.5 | -0.64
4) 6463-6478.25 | -0.05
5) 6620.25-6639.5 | -0.42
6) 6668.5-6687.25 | -0.32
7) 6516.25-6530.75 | 0.09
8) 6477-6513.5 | -0.24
